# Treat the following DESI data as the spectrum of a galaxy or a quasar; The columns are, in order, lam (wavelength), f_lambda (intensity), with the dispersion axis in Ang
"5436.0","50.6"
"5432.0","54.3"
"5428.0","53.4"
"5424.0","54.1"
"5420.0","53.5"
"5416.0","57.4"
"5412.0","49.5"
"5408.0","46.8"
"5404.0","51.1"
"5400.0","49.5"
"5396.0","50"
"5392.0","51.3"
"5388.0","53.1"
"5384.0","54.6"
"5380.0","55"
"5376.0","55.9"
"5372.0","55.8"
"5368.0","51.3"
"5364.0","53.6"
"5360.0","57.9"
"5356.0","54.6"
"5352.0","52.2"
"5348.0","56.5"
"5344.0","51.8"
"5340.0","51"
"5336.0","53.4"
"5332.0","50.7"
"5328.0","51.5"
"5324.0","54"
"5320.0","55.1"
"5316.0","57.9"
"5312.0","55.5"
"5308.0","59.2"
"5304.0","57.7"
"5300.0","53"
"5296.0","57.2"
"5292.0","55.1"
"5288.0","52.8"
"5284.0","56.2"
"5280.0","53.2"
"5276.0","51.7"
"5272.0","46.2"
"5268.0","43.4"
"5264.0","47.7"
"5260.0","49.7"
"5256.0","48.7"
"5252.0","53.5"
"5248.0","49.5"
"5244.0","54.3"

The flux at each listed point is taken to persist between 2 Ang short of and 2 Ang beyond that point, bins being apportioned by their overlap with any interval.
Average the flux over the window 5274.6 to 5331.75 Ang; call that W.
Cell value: 54.9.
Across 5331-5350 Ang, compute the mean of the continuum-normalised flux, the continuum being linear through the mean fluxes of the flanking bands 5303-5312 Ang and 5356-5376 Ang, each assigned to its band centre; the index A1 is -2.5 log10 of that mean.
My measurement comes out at 0.07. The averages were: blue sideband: 57.9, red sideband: 54.8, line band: 52.8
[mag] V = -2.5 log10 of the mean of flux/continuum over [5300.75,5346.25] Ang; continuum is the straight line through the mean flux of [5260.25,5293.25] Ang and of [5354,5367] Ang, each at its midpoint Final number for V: -0.03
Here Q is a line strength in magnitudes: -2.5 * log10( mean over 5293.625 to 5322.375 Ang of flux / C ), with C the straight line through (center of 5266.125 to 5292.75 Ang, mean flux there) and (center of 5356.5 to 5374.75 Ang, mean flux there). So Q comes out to -0.08 mag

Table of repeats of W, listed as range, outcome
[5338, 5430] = 53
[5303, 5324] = 56.8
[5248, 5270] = 48.7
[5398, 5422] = 51.3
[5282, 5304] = 55.1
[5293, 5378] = 54.6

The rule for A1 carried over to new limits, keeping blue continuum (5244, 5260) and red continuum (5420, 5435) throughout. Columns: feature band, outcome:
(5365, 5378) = -0.030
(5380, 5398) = 0.010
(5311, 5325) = -0.077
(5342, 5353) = -0.025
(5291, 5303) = -0.075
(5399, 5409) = 0.084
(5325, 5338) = 0.003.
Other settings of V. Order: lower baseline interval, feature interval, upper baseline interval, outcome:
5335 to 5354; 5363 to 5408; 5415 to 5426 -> 0.03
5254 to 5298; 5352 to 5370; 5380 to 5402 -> -0.05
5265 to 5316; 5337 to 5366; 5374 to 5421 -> -0.02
